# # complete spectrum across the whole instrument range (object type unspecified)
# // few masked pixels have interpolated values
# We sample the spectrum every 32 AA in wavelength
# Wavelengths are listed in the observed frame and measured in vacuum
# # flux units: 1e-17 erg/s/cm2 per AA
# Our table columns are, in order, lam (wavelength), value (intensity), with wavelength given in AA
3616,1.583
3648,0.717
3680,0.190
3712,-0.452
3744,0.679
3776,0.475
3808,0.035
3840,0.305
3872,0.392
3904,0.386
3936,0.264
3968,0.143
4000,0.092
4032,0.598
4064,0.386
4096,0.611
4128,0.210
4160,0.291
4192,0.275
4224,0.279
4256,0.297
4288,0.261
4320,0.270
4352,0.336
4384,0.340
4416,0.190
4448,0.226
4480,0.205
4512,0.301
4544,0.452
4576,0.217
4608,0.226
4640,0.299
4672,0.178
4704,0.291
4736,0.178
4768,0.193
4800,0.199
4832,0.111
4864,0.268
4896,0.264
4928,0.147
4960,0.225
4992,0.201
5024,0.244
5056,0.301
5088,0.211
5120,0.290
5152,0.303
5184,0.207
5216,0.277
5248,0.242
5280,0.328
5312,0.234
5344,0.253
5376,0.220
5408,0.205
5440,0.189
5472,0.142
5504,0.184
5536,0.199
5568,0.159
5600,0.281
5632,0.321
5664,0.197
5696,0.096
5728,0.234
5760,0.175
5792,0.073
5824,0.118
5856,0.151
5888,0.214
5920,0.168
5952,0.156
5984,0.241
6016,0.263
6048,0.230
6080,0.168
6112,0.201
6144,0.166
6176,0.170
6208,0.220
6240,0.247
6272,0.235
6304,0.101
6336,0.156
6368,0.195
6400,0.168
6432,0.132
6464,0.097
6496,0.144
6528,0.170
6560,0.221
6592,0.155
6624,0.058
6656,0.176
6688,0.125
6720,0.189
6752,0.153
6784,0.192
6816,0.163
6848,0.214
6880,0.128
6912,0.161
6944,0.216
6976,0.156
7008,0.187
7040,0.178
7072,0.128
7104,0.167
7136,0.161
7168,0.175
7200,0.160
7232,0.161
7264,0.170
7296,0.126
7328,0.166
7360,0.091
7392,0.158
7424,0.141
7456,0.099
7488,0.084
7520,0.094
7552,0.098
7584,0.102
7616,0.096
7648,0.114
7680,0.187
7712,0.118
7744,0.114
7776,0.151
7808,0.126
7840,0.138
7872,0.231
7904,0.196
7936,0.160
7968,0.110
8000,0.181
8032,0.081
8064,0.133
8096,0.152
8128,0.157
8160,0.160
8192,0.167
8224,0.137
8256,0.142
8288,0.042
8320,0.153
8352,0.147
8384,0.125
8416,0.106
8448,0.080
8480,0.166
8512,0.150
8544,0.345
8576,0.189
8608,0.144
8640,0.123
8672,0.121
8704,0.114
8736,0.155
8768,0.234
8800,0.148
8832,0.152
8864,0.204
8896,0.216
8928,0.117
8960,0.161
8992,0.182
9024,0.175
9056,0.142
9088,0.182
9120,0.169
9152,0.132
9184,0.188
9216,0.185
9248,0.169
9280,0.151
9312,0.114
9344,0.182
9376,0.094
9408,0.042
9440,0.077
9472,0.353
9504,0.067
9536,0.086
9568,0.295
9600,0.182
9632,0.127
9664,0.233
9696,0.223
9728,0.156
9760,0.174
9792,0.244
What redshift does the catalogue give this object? 1.295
